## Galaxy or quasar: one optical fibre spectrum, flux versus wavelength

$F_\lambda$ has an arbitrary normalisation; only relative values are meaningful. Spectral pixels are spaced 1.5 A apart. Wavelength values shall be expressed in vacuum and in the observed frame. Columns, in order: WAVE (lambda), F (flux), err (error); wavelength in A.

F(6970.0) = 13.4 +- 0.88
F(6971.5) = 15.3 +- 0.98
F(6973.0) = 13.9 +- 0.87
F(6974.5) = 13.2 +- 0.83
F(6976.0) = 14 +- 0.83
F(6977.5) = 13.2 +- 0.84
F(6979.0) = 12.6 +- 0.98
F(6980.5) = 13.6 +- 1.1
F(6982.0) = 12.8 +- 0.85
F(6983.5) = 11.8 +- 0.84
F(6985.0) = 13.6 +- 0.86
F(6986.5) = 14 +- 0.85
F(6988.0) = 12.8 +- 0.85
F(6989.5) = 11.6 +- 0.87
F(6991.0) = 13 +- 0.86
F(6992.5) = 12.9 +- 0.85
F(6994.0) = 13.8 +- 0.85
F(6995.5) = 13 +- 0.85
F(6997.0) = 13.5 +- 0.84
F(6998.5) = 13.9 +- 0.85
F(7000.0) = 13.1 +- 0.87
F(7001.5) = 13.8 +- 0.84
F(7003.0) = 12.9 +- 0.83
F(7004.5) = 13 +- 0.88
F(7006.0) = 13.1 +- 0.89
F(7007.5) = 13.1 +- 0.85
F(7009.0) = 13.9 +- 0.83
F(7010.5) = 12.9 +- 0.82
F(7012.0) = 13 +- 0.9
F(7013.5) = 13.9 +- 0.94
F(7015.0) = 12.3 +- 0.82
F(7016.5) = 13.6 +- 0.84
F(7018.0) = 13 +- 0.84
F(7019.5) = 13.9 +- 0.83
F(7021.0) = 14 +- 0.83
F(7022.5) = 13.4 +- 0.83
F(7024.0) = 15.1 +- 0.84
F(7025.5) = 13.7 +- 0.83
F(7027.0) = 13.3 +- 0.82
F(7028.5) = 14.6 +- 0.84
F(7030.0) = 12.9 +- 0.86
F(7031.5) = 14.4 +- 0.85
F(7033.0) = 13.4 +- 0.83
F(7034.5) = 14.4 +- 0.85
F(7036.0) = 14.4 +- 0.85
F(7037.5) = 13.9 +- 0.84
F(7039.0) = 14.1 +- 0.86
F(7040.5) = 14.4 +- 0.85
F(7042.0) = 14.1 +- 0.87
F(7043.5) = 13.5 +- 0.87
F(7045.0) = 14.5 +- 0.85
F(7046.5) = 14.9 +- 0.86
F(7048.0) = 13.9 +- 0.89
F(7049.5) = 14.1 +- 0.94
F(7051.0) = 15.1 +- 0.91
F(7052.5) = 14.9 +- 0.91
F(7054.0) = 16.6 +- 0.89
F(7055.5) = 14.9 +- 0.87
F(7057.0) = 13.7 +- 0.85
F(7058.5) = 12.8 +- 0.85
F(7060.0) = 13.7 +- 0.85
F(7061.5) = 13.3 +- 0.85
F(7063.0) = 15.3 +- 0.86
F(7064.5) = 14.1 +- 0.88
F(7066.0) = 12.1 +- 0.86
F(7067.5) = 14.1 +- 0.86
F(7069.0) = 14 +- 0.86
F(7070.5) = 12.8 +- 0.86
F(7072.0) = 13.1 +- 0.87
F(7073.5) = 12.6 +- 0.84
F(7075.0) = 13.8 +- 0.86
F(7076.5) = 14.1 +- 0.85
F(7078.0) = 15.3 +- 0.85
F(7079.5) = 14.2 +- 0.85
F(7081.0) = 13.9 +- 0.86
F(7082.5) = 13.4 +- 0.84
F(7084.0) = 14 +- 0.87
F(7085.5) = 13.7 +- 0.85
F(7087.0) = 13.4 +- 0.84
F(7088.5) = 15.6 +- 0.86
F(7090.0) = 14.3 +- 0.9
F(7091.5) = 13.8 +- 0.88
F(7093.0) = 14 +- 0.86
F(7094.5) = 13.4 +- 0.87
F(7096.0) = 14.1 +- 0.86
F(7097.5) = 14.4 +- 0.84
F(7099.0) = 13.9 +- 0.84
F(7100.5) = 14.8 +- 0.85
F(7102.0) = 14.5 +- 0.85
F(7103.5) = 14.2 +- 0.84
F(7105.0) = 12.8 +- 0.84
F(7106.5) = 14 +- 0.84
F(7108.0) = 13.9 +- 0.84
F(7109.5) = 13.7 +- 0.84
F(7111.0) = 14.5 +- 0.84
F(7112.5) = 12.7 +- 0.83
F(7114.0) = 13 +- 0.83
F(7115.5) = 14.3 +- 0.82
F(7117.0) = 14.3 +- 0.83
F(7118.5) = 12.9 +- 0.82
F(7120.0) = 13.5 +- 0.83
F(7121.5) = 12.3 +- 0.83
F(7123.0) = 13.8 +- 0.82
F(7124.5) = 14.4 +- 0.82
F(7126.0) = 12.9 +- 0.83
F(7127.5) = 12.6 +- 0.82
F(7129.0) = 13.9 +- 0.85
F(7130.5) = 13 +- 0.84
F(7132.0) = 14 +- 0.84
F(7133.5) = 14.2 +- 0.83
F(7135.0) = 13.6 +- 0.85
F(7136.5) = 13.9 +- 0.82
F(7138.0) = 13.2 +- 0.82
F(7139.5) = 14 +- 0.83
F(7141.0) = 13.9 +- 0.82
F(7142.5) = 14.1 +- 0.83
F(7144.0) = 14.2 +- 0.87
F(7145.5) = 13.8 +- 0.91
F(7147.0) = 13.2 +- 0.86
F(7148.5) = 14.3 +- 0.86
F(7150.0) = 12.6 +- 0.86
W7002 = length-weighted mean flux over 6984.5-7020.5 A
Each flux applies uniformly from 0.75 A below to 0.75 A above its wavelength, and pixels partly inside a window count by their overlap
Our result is 13.2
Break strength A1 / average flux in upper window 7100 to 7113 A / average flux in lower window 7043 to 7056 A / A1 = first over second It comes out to 0.94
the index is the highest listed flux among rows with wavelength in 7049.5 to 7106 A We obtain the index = 16.6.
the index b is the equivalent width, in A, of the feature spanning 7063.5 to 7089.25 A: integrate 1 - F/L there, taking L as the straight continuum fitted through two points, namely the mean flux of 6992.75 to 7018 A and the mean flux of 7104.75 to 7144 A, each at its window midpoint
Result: -0.6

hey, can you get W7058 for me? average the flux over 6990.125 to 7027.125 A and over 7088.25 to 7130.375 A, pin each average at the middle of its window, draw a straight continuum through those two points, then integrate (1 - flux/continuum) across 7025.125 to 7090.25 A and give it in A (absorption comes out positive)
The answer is -2.2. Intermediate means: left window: 13.4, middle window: 14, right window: 13.8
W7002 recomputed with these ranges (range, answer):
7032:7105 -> 14.1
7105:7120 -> 13.6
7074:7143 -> 13.8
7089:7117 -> 13.9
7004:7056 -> 13.9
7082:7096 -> 14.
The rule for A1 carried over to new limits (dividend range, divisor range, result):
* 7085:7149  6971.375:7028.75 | 1.03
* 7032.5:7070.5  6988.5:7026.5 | 1.06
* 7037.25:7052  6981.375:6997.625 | 1.10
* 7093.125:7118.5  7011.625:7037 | 1.01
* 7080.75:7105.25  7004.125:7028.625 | 1.04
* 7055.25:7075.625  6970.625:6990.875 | 1.02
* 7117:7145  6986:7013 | 1.03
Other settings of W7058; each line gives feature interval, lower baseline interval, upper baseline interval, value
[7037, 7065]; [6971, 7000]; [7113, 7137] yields -1.9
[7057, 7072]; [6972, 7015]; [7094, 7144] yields -0.1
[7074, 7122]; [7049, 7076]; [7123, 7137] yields -0.4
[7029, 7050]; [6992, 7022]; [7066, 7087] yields -0.9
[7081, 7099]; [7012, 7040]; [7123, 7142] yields -0.4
